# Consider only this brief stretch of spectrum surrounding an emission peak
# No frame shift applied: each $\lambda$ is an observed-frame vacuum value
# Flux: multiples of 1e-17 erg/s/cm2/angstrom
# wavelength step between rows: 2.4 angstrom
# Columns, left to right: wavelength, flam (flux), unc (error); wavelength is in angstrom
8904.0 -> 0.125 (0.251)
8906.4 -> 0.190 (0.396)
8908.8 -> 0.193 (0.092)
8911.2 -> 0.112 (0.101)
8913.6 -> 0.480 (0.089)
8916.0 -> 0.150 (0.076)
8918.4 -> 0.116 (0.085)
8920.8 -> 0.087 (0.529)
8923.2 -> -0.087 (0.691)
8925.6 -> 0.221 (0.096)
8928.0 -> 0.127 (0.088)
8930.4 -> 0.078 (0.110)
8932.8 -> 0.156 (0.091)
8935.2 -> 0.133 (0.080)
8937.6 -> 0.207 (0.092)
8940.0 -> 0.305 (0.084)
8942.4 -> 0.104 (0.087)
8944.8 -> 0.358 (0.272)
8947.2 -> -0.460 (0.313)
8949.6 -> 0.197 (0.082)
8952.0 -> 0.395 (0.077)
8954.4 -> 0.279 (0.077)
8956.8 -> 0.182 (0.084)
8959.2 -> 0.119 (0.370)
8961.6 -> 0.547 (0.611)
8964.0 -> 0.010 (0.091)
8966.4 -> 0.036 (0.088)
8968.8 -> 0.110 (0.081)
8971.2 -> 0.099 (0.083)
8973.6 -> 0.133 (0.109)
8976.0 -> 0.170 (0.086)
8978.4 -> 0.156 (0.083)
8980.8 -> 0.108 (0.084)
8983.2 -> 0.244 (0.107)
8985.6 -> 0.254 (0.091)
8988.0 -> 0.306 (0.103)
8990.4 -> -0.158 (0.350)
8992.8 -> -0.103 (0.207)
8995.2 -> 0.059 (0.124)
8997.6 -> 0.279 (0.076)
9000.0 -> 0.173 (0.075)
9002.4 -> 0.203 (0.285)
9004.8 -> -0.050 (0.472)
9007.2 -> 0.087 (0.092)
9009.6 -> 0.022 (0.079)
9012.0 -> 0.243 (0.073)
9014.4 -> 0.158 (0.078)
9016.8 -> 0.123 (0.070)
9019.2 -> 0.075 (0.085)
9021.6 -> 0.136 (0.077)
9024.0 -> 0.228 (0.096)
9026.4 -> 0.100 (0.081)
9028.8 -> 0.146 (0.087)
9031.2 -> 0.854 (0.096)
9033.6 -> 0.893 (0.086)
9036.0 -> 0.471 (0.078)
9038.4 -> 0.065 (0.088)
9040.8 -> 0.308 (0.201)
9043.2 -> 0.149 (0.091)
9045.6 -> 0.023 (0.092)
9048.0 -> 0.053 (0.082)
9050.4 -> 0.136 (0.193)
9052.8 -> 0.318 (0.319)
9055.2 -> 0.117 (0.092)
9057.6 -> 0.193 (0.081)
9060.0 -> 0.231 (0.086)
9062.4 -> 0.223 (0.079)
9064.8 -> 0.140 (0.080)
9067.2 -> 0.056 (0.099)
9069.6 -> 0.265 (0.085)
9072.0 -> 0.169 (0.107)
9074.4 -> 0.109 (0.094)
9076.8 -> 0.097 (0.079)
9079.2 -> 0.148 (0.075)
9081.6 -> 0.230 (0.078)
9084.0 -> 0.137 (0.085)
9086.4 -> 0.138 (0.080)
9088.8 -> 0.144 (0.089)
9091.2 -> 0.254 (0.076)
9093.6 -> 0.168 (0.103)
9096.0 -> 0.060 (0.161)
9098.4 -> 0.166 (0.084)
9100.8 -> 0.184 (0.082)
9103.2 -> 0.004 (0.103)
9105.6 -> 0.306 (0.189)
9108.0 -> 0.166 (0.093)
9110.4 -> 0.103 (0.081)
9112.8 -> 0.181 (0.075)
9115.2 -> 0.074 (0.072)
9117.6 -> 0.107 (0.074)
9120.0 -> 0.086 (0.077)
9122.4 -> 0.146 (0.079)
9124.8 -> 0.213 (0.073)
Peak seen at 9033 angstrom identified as H-beta 4861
